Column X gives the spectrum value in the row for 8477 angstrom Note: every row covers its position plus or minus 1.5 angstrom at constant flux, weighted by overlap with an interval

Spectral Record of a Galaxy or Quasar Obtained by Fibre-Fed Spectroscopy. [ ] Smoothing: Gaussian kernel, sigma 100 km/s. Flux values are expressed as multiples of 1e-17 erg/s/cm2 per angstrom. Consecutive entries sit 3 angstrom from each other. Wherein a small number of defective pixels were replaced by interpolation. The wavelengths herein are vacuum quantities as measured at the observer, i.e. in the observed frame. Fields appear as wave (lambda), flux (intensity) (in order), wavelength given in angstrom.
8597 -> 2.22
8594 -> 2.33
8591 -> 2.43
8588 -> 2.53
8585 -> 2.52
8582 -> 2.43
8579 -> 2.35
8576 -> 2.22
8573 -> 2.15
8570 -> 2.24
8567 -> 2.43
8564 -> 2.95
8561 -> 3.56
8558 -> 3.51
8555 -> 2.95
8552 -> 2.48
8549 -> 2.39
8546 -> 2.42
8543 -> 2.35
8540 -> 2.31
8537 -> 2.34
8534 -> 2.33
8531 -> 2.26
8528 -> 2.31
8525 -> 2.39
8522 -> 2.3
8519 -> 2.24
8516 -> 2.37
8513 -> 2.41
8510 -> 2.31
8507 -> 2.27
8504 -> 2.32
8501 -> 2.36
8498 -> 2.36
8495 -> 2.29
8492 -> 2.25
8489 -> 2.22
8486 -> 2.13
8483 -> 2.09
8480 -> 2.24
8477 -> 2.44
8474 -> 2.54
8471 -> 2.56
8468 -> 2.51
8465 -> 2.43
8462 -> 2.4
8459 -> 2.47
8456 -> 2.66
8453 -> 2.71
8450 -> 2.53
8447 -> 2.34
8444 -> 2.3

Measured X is 2.44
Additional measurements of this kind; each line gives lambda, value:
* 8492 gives 2.25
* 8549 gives 2.39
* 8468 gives 2.51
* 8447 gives 2.34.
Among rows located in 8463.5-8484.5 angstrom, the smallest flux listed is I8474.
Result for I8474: 2.09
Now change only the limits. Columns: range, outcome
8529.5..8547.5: 2.26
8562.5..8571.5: 2.24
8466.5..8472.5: 2.51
